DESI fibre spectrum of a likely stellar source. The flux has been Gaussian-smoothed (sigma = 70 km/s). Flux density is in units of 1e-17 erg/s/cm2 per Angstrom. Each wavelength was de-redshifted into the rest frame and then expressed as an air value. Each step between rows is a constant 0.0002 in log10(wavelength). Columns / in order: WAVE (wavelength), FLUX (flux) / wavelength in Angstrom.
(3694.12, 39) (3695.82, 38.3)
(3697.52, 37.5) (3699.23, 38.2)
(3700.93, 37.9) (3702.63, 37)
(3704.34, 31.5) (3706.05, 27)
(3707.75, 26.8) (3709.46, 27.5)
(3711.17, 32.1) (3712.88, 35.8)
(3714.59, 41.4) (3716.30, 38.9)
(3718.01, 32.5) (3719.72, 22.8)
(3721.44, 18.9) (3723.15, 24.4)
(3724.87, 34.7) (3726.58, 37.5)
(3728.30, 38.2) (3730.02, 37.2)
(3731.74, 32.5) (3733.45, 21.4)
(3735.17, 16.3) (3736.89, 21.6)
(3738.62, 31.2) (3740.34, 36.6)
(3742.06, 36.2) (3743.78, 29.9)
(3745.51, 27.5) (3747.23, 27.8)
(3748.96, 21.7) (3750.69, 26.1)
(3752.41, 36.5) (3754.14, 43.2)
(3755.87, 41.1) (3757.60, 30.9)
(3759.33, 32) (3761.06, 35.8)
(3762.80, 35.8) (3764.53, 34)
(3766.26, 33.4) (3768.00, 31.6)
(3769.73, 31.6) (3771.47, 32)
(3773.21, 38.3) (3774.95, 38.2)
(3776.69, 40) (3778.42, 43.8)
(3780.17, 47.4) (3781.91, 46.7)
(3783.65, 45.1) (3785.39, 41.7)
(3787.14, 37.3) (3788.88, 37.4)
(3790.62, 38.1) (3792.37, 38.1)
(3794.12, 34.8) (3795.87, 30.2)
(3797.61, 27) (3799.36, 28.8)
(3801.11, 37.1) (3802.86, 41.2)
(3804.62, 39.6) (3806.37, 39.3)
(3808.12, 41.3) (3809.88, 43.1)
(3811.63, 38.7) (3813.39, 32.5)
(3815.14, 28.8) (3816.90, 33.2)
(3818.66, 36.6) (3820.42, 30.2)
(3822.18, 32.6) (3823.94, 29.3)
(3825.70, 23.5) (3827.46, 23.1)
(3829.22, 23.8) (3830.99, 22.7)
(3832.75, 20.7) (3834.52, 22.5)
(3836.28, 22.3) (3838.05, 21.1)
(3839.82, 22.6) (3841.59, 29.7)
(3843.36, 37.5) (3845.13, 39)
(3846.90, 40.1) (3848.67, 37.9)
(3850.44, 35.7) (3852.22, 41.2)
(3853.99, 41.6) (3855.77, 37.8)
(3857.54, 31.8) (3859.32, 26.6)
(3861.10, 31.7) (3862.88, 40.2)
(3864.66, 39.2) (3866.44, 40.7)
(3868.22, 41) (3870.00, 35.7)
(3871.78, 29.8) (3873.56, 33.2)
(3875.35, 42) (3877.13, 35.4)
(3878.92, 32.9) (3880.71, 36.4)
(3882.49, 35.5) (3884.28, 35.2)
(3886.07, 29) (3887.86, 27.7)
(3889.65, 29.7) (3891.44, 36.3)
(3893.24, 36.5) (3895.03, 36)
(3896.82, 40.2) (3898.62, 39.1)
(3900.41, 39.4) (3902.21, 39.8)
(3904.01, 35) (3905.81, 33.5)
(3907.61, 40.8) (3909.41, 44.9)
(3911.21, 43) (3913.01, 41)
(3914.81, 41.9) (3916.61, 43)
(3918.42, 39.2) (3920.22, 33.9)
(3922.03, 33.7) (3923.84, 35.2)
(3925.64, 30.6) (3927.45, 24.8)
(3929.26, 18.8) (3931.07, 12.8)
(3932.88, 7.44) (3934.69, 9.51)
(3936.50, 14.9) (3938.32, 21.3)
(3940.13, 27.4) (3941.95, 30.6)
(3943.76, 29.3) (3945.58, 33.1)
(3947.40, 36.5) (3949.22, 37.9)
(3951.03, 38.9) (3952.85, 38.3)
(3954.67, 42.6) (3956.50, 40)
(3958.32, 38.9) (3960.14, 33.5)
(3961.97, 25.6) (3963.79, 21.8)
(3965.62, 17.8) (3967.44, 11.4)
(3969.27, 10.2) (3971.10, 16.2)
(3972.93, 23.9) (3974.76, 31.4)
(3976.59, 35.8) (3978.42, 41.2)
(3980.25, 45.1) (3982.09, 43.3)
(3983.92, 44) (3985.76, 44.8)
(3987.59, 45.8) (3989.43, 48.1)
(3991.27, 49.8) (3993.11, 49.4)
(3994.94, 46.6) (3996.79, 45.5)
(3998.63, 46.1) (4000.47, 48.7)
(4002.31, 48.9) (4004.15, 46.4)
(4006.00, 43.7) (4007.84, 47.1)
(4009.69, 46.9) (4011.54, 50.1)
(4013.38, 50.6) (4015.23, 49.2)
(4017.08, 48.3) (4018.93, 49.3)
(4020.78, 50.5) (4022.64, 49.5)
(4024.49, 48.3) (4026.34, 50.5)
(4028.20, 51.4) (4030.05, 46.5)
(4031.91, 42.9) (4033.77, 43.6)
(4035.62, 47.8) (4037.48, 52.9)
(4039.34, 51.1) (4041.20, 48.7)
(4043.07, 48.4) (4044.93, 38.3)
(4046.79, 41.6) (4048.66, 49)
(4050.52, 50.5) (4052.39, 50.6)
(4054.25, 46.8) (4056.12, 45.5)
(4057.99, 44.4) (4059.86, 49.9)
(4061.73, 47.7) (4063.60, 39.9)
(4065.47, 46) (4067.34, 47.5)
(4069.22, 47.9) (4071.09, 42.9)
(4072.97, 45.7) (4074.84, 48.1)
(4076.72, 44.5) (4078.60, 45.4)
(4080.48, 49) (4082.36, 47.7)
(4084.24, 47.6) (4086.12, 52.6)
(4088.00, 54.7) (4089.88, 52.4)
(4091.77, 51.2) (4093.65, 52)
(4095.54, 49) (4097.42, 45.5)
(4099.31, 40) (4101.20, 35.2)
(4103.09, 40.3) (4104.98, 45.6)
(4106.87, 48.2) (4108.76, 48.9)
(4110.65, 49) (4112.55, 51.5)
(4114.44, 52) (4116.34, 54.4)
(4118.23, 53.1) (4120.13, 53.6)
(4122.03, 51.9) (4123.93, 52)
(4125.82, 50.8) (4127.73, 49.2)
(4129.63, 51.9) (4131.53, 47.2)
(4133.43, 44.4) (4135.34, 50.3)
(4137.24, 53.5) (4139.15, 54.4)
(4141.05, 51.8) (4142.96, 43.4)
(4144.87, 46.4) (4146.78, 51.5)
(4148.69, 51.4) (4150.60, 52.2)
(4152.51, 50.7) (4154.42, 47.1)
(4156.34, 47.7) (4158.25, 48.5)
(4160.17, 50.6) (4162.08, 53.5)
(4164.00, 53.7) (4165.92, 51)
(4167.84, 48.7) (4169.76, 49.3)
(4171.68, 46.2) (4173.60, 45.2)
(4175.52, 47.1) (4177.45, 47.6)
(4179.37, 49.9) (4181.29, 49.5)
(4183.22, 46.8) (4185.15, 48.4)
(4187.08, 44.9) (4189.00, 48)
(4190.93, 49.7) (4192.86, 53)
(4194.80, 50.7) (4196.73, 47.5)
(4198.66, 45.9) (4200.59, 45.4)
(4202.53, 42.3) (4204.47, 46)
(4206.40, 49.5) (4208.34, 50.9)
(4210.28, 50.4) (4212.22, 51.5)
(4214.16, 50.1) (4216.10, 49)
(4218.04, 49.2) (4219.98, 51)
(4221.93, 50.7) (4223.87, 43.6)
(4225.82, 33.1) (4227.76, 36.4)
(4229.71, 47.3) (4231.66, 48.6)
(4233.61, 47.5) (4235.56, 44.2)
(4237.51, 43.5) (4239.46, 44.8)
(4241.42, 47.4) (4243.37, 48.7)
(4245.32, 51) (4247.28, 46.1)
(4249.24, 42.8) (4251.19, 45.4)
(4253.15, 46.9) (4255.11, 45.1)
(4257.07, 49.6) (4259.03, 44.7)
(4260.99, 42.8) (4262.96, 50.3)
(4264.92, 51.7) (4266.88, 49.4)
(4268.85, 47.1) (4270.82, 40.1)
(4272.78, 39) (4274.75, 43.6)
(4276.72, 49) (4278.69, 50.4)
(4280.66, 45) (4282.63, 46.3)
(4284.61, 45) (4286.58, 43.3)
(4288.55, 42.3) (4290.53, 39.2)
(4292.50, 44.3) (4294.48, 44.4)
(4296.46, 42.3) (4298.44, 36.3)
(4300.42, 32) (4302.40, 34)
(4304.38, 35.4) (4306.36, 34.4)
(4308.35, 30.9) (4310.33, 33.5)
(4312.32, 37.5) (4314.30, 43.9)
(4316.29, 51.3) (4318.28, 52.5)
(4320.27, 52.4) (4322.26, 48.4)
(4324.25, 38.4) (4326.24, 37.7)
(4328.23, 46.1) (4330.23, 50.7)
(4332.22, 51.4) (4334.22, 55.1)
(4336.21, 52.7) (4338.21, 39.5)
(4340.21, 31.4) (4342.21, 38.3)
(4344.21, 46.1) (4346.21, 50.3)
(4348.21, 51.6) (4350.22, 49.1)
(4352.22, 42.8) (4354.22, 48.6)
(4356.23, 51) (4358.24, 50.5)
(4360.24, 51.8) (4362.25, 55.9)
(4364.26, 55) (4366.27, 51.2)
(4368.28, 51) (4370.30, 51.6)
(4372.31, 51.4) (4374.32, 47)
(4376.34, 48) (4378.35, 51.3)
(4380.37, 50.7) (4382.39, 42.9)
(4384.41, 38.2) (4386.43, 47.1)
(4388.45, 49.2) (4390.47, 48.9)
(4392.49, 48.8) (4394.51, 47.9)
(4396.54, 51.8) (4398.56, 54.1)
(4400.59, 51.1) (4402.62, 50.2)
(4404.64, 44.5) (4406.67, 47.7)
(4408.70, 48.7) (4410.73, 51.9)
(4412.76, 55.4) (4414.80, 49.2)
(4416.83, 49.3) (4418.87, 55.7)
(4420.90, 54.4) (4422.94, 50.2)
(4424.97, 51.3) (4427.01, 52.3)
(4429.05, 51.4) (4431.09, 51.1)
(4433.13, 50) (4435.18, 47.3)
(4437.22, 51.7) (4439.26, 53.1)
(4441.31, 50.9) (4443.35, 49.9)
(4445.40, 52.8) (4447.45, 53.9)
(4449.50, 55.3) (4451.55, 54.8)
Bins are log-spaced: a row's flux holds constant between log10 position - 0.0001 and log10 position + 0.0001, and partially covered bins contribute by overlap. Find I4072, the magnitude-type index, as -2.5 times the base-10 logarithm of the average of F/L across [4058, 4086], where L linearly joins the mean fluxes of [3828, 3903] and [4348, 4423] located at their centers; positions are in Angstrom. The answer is -0.16 mag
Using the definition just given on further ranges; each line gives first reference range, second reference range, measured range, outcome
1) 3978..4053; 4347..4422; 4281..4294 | 0.134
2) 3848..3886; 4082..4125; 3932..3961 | 0.327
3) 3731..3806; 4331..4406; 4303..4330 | 0.134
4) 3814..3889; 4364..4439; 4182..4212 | -0.110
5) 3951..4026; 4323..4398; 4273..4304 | 0.103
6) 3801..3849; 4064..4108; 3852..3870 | -0.100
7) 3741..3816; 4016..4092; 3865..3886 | 0.116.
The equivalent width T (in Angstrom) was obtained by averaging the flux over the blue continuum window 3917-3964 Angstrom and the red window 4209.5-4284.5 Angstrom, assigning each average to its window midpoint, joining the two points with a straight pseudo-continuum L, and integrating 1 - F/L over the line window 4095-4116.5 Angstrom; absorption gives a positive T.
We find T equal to -4.3 Angstrom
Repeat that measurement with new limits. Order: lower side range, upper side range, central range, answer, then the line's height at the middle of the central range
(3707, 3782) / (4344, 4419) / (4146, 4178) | -4.2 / 43.8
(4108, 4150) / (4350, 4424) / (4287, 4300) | 2.3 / 50.1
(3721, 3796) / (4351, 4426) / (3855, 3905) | 2.3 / 37.2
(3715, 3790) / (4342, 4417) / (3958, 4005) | 3.1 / 39.4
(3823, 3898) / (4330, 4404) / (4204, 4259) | -2.9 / 44.5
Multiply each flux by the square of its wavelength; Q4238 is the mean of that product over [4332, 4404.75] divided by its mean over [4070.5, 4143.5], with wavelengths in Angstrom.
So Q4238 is 1.13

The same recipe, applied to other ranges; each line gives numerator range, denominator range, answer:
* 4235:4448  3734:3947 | 1.81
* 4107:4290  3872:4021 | 1.50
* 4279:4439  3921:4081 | 1.39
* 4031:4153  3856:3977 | 1.65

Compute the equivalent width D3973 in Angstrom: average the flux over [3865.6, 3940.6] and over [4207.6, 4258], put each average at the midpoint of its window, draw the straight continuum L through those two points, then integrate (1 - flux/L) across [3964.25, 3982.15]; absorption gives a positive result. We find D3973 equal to 4.6 Angstrom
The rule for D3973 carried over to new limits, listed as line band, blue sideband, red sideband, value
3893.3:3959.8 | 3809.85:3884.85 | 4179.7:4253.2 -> 4.9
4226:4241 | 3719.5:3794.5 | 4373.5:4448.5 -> 0.5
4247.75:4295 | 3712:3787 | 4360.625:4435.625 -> 1.6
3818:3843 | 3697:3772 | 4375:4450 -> 6.2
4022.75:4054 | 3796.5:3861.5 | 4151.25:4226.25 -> -4.5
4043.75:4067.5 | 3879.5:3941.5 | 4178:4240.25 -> -3.9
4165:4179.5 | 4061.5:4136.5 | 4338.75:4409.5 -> 0.1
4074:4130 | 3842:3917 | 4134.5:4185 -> -2.3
